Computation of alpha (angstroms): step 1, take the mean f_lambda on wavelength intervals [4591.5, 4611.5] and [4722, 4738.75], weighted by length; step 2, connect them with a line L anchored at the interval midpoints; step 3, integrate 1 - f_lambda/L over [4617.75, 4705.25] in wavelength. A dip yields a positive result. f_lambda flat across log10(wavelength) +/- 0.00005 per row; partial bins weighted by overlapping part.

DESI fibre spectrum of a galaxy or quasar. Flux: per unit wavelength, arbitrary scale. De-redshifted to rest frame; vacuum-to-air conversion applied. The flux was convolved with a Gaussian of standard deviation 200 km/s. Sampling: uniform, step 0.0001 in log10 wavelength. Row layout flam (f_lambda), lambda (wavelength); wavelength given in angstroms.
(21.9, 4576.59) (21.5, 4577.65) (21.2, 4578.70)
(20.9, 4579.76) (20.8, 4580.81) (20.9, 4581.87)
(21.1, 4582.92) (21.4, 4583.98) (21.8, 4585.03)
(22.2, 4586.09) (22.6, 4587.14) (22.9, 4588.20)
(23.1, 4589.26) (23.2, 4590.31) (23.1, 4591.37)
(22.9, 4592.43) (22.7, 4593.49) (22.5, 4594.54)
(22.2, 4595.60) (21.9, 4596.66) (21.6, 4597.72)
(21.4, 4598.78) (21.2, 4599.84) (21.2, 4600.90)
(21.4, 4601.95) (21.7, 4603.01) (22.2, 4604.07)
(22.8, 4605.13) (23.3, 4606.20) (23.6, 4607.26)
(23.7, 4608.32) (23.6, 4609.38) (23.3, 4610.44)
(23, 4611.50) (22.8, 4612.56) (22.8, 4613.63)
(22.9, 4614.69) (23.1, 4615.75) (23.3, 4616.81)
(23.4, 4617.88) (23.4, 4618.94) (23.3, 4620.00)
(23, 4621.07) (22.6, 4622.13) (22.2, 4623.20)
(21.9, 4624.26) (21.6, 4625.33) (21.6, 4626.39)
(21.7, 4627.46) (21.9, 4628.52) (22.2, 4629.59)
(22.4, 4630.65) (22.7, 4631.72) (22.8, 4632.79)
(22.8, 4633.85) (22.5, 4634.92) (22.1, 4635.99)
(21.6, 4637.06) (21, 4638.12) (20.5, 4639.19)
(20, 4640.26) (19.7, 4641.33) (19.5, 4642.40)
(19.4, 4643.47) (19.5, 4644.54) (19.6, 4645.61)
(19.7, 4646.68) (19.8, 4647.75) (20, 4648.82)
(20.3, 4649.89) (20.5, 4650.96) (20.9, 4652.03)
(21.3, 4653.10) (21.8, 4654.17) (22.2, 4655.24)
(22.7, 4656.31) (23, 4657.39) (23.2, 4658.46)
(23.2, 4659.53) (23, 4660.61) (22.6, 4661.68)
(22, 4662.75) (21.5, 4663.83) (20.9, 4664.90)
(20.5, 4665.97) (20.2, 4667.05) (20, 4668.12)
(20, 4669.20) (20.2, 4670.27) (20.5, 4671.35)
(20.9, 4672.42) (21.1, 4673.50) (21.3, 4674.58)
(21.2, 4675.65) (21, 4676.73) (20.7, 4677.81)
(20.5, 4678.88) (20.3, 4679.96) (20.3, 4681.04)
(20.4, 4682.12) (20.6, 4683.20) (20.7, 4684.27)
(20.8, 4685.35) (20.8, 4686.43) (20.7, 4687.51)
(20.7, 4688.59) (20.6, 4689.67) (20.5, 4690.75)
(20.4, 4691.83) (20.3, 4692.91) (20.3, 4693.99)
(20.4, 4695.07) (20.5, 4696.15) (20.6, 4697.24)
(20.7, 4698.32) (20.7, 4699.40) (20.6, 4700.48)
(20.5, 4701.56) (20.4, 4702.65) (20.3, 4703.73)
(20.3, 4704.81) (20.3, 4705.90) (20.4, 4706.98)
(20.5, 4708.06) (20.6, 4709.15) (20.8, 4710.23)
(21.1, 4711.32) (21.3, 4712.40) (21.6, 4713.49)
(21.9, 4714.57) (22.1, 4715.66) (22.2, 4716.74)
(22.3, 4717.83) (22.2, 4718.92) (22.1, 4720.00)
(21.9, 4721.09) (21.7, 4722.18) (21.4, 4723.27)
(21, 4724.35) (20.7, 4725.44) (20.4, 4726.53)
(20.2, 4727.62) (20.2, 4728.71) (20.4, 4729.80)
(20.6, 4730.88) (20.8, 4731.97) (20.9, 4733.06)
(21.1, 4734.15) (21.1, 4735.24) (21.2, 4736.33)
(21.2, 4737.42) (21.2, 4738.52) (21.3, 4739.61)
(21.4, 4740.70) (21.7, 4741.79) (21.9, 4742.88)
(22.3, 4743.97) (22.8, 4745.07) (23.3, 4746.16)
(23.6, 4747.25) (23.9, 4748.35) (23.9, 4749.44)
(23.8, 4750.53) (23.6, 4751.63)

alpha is 2.29 angstroms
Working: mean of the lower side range 22.4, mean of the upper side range 20.9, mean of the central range 21.1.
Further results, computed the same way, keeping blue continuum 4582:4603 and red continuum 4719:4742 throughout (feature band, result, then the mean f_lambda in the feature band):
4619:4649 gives 0.6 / 21.4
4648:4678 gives 0.4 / 21.3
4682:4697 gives 0.6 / 20.6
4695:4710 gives 0.6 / 20.5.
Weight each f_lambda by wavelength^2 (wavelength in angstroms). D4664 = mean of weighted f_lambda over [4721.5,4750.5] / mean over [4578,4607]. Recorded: 1.04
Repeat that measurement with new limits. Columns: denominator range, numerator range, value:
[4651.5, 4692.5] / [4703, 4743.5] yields 1.02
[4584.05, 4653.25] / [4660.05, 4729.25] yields 0.98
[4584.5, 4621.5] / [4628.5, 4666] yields 0.96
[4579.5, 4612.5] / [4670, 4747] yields 0.99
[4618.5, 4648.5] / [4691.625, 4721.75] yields 1.01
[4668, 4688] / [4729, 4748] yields 1.07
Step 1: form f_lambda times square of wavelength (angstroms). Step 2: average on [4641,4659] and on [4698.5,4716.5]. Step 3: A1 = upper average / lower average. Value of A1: 1.03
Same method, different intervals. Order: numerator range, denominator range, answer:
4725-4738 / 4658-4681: 1.01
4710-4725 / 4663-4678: 1.07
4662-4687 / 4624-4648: 1.00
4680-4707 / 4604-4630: 0.93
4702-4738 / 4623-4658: 1.03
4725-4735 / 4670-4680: 1.01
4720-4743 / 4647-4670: 1.02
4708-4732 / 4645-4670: 1.03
